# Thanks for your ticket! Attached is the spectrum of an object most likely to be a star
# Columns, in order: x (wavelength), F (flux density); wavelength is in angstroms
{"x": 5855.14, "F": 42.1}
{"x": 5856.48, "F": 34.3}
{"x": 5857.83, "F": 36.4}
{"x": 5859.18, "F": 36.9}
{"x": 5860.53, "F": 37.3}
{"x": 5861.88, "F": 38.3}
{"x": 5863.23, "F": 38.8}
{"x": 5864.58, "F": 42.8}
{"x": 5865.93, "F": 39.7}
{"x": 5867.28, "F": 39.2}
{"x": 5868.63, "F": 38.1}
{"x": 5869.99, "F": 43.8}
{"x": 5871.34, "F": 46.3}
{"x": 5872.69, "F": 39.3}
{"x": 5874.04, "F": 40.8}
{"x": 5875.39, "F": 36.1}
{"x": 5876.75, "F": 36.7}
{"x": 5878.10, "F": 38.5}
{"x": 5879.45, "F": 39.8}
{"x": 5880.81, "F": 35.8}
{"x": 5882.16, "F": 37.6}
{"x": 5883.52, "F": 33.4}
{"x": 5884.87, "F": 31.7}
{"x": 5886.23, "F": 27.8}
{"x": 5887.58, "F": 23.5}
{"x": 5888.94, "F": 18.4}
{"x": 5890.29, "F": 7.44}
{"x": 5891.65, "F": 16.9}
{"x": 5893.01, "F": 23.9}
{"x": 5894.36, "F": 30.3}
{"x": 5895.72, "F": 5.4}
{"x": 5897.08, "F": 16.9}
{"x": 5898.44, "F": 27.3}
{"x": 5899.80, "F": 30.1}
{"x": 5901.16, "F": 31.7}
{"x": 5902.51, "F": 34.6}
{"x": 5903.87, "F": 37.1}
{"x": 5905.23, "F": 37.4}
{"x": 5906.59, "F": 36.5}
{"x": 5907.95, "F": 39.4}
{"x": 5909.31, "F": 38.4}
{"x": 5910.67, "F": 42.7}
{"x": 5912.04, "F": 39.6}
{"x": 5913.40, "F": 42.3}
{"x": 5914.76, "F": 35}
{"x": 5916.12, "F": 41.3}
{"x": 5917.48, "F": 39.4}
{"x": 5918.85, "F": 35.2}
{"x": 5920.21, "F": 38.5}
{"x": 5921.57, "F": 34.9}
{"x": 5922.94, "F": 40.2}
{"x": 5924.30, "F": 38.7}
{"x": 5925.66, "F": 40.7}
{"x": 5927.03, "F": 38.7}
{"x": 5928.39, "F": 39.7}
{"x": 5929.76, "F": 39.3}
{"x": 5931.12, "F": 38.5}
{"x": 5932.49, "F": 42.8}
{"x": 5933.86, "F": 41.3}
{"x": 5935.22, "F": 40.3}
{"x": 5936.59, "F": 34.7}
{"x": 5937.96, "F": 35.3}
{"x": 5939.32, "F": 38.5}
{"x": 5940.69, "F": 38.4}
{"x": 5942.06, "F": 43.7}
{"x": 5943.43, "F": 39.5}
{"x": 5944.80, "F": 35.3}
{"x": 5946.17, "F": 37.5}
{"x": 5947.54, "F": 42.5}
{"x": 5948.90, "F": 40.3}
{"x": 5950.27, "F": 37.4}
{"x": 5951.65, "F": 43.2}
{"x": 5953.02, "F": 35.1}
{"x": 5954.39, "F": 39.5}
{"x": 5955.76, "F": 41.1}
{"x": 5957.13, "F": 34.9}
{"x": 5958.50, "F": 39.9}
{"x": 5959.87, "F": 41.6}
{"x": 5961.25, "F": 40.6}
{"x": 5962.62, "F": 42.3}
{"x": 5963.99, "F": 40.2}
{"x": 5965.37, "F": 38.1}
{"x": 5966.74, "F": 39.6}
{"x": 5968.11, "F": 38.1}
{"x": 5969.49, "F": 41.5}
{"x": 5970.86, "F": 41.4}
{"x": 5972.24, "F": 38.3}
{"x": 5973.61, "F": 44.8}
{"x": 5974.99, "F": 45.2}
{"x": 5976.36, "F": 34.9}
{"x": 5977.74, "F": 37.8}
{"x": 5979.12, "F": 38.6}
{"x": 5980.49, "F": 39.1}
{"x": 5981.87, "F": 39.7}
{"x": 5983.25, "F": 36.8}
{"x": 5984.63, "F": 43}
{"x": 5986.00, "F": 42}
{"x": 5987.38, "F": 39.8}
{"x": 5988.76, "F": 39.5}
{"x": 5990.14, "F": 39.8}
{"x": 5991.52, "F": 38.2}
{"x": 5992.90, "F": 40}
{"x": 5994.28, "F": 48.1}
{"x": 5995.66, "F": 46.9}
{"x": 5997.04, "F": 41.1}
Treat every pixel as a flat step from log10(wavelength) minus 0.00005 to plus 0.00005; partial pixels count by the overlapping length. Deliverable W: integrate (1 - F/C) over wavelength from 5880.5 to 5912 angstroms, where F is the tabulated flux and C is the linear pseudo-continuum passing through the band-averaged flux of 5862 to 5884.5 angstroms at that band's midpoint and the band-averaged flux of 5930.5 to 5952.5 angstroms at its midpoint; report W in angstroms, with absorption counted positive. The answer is 8.13 angstroms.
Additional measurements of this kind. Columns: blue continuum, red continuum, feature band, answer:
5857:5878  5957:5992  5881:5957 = 9.09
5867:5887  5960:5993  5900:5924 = 0.42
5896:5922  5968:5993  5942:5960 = -0.55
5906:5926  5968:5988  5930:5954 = 0.18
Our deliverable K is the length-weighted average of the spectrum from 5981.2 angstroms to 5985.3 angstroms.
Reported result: 39.8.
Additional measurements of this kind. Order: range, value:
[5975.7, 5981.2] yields 37.6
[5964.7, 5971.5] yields 39.8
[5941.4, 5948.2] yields 39.6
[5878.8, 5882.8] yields 37.7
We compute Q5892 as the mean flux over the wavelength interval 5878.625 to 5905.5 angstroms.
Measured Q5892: 27.3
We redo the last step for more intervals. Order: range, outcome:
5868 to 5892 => 33.1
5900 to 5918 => 37.9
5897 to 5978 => 38.5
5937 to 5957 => 38.9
